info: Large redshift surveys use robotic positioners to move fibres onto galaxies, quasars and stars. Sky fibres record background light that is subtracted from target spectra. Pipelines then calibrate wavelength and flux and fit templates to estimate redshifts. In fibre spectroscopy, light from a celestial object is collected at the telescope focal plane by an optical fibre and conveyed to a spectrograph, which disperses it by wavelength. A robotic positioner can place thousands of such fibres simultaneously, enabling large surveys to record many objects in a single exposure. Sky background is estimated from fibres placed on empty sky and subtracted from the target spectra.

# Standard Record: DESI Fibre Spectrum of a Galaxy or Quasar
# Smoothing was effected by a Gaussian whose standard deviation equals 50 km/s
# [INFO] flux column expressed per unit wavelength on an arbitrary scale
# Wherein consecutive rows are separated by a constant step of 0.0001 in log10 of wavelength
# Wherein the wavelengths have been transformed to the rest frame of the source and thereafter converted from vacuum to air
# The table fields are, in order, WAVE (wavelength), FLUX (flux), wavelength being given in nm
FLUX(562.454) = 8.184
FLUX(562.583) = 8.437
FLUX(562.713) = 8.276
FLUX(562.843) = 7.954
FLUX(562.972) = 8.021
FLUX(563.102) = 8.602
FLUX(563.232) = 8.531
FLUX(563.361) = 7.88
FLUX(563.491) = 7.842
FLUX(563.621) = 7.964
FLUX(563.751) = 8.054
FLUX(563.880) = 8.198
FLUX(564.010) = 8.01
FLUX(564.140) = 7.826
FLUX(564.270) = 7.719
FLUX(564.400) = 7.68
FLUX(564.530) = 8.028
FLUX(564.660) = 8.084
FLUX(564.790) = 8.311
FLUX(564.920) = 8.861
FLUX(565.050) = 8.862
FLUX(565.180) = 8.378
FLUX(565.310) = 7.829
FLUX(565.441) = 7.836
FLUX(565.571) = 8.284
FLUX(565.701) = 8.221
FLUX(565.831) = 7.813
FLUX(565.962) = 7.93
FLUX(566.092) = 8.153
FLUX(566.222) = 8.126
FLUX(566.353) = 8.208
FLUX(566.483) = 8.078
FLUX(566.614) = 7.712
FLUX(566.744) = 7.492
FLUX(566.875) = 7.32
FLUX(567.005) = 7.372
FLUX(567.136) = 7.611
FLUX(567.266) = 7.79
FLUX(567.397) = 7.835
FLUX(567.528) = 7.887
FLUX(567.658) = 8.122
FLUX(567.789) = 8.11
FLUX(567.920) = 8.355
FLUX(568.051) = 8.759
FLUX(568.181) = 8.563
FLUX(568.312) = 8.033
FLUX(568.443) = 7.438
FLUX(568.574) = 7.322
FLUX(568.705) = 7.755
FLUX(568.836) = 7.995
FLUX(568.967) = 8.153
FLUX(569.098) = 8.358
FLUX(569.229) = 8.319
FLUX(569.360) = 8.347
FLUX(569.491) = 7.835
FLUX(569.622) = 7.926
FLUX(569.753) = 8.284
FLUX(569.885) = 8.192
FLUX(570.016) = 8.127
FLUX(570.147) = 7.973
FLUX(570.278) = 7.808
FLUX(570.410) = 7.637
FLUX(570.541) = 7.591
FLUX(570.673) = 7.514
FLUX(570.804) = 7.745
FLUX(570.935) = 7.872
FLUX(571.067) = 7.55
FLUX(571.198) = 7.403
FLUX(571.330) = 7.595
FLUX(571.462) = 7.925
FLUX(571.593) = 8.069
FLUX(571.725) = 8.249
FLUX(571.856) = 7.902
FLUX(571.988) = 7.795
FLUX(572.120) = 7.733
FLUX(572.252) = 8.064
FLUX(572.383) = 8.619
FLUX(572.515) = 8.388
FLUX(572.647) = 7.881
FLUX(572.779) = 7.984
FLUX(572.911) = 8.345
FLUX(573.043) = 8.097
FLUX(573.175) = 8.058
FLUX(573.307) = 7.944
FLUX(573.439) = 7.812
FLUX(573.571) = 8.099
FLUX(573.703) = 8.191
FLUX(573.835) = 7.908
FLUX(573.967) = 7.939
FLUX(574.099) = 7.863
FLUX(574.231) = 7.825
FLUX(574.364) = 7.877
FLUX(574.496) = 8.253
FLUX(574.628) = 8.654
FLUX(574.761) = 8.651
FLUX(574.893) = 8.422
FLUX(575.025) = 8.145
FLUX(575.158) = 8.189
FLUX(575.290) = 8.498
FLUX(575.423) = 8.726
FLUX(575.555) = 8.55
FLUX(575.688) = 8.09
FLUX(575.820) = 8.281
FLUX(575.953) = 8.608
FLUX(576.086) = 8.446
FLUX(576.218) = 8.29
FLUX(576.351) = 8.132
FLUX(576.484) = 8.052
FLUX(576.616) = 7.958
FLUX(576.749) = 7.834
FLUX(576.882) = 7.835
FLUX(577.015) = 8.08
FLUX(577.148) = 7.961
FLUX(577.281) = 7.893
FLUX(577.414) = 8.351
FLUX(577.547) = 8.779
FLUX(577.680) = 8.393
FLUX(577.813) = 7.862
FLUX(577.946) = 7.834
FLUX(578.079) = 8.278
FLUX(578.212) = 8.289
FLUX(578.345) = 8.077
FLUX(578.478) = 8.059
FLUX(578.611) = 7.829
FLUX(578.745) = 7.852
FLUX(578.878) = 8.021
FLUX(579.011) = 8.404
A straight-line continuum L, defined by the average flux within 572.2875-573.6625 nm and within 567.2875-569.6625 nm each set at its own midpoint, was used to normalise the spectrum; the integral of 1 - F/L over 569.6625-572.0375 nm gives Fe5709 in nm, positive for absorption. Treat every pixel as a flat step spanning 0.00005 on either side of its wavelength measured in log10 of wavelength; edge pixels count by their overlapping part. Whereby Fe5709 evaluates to 0.07 nm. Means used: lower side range 8.06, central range 7.85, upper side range 8.12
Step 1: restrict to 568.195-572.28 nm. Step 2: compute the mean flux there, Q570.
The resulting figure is 7.89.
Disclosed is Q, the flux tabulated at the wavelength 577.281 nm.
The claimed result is 7.893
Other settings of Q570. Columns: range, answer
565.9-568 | 7.89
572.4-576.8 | 8.19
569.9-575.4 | 8.01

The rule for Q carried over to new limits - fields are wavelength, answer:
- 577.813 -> 7.862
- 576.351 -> 8.132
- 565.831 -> 7.813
